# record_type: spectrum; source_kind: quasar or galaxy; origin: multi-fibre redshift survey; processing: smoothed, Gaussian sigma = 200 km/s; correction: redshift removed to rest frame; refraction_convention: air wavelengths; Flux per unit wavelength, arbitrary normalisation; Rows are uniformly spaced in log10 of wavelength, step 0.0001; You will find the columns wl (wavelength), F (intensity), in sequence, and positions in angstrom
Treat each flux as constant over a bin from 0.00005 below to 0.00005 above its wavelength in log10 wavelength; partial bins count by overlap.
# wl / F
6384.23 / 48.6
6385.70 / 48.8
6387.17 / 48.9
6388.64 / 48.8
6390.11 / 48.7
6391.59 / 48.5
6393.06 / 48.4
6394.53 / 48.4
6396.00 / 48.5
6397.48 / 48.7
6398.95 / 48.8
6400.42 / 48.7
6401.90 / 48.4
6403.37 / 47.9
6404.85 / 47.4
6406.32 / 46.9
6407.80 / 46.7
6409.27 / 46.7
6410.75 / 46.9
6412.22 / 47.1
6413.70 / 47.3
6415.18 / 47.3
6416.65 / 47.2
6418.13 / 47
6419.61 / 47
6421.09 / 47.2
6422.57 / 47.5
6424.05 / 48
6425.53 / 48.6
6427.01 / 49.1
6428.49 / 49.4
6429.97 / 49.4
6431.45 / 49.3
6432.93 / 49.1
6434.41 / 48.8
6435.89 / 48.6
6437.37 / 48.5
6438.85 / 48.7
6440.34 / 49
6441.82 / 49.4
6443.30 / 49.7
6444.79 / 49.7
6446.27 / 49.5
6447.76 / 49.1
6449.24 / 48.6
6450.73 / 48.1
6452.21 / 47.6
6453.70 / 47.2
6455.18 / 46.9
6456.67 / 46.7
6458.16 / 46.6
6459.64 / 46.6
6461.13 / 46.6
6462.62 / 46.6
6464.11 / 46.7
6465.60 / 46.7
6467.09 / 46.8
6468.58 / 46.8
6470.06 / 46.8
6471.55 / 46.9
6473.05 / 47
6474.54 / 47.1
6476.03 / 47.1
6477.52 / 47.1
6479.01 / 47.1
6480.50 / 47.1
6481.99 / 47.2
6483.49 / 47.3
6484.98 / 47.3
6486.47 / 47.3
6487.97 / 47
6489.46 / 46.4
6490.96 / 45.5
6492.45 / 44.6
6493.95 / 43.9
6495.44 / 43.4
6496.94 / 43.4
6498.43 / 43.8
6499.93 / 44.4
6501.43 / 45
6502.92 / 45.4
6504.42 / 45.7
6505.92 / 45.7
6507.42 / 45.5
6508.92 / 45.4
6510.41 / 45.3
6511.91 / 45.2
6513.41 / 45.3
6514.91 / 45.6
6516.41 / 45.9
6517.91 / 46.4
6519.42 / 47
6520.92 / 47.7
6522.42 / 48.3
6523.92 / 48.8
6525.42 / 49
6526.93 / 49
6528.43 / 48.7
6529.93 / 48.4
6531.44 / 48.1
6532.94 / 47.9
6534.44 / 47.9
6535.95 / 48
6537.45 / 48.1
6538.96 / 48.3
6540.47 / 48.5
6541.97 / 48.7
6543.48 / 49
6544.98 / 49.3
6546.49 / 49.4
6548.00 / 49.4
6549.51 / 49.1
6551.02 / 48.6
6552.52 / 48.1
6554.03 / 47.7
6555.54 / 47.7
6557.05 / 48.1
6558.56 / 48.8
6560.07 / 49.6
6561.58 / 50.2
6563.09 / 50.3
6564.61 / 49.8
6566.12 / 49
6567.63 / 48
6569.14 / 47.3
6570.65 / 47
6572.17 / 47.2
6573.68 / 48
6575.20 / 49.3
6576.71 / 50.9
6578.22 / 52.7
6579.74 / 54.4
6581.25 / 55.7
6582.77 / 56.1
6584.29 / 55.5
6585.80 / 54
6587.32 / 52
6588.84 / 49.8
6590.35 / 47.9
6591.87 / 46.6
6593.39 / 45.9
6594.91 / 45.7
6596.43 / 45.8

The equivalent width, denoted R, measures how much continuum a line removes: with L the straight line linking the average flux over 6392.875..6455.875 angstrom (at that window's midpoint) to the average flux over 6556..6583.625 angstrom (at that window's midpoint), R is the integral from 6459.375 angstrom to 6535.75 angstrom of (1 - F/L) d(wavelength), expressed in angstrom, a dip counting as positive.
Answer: 4.1 angstrom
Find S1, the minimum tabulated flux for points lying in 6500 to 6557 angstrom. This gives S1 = 45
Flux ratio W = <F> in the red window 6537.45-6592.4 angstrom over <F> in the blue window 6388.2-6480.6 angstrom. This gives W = 1.0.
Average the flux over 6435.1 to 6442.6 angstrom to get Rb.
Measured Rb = 48.9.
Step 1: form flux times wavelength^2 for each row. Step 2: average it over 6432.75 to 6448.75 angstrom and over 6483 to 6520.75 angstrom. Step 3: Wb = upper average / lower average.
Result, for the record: 0.9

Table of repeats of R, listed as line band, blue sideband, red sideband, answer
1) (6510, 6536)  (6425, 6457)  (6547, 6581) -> 0.9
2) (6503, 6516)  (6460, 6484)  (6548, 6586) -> 0.7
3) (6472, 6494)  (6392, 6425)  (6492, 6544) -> 0.1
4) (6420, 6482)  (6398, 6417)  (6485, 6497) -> -1.9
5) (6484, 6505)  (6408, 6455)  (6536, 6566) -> 1.4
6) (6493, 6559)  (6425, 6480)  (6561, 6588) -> 3.5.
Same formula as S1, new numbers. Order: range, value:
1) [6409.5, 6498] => 43.4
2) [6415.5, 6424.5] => 47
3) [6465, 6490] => 46.4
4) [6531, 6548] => 47.9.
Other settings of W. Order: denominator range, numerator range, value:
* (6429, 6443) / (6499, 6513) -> 0.92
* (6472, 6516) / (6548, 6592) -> 1.09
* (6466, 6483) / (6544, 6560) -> 1.04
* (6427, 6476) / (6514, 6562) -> 1.01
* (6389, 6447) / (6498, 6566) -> 0.99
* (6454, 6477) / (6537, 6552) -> 1.04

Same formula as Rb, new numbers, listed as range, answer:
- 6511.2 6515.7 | 45.4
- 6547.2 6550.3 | 49.1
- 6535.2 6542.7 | 48.3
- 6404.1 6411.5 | 46.9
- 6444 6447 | 49.6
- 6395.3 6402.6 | 48.6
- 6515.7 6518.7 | 46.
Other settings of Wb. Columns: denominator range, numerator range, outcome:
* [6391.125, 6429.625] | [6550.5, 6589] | 1.10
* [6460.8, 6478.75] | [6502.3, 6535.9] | 1.02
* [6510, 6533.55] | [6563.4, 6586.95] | 1.10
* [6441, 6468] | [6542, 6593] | 1.08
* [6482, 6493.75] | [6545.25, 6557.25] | 1.07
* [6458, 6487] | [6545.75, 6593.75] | 1.09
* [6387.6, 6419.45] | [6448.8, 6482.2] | 1.00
